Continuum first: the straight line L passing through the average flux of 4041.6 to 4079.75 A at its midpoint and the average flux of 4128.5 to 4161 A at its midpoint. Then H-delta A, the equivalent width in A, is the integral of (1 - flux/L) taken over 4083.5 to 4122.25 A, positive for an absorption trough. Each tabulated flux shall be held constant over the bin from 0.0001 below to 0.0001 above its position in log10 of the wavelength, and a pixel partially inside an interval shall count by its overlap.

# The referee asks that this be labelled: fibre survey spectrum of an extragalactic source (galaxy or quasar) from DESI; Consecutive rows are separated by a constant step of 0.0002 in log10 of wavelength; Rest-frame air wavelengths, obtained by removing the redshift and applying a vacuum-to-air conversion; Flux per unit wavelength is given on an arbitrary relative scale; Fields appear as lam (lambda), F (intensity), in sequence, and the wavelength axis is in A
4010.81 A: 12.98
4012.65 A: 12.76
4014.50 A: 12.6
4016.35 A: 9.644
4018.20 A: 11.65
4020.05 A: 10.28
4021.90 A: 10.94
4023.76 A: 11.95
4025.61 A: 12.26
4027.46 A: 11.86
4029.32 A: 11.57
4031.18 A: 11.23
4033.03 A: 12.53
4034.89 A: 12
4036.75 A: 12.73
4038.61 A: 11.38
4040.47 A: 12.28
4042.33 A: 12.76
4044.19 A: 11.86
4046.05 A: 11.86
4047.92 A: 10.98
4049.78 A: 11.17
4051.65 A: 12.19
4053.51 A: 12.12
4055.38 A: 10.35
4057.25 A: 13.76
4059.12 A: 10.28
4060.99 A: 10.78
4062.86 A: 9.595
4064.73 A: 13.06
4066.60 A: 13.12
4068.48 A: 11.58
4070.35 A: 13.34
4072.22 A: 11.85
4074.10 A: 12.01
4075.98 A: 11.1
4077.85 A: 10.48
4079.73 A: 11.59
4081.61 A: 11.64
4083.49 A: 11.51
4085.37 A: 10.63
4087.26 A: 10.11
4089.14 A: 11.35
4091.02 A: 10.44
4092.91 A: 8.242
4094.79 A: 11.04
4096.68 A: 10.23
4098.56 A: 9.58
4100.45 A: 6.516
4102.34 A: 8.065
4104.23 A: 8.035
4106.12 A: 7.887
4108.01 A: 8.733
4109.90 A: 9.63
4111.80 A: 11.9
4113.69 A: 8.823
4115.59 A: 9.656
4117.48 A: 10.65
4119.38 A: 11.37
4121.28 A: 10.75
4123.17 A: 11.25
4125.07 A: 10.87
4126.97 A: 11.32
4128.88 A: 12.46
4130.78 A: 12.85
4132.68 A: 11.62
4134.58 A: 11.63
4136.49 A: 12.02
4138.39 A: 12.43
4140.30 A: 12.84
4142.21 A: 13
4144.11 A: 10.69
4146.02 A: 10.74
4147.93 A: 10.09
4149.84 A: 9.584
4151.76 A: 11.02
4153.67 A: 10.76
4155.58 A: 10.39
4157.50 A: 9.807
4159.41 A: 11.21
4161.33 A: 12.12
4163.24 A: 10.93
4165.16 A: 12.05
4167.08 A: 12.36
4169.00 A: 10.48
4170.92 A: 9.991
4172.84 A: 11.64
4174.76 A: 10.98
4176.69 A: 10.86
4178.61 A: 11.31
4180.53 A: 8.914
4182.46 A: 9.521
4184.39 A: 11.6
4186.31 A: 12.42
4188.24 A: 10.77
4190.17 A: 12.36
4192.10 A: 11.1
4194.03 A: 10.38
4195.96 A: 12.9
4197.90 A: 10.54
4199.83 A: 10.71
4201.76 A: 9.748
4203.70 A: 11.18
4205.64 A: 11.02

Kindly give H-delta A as 6.1 A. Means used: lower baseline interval 11.7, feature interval 9.73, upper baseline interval 11.4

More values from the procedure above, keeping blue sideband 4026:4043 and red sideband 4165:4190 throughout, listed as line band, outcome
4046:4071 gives 0.3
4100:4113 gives 3.1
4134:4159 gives 0.2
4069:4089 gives 0.5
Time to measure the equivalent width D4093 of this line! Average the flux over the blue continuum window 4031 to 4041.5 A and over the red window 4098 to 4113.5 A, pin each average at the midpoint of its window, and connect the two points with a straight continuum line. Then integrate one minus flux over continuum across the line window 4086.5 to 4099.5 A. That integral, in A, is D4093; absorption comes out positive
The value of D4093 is -1.0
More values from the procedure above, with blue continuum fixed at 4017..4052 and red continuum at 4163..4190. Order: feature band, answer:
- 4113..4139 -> 0.01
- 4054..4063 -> 0.38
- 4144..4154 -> 0.64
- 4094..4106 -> 2.73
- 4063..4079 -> -0.53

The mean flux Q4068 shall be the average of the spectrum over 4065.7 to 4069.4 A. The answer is 12.3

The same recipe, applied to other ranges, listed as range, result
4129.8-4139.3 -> 12.1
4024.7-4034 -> 11.9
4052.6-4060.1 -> 11.6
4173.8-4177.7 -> 10.9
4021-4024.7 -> 11.4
